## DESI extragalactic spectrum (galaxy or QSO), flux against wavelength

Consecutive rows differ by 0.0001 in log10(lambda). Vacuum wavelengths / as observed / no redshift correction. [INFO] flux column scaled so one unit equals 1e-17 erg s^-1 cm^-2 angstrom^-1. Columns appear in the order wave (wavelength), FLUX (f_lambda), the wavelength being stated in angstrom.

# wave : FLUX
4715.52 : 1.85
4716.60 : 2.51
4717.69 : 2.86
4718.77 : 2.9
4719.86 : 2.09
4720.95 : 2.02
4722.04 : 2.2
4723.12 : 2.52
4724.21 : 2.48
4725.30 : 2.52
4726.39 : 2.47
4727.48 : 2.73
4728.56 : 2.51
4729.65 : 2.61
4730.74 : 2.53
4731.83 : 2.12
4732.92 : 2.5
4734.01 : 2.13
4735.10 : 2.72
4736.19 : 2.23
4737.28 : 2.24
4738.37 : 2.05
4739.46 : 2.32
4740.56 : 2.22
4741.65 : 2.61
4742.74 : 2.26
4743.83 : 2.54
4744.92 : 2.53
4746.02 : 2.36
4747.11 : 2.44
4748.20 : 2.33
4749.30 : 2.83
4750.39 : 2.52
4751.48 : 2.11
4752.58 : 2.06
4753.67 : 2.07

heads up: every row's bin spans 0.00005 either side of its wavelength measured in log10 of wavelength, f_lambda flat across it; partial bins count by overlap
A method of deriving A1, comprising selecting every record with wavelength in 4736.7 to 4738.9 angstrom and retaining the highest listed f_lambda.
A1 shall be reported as 2.24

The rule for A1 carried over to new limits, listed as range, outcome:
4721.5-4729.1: 2.73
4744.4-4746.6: 2.53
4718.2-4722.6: 2.9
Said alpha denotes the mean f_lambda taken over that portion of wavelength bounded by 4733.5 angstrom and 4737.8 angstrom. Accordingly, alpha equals 2.33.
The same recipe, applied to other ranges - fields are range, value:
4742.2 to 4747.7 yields 2.43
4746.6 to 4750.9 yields 2.53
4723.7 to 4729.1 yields 2.54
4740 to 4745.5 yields 2.43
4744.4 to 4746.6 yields 2.44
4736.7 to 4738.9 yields 2.15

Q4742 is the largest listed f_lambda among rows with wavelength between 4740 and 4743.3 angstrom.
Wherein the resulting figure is 2.61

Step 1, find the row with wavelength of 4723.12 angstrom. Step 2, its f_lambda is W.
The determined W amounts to 2.52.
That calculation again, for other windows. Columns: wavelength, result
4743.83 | 2.54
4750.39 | 2.52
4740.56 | 2.22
